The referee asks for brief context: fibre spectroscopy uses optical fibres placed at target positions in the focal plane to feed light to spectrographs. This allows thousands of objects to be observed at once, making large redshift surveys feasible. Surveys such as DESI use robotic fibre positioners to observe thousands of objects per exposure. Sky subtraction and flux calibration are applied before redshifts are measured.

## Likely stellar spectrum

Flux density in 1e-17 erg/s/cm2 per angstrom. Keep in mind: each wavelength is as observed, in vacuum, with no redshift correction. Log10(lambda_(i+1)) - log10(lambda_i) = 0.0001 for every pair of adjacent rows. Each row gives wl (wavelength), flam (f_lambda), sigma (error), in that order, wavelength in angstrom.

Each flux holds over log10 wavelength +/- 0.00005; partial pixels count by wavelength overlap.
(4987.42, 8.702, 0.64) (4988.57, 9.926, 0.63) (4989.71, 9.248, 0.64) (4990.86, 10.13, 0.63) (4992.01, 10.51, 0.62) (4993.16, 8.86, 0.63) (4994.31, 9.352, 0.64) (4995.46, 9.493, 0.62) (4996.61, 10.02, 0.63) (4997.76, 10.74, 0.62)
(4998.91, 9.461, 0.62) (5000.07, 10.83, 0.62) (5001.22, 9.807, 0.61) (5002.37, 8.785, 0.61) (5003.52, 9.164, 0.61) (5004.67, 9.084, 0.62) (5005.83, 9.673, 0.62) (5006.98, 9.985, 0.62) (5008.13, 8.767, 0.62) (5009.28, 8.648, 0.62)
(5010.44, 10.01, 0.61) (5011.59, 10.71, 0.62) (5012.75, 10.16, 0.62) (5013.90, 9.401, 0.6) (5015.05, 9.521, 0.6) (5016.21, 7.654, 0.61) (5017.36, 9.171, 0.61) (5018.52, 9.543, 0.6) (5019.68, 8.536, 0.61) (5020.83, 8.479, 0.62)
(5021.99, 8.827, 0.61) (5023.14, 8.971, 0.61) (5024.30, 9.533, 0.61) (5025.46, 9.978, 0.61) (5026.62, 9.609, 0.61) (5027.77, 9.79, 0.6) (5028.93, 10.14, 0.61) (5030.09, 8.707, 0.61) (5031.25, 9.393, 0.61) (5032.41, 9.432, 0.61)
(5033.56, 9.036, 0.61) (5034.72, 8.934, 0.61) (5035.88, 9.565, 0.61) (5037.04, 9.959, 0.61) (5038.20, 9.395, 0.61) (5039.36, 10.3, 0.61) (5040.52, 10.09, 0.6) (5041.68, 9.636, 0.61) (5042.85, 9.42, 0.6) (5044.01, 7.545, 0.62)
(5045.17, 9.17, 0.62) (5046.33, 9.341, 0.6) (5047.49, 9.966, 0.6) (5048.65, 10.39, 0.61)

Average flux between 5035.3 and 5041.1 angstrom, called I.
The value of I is 9.86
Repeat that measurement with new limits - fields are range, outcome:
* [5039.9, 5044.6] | 9.17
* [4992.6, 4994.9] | 9.11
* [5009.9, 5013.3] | 10.3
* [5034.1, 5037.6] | 9.47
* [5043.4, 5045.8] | 8.41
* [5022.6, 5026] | 9.48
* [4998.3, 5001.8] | 10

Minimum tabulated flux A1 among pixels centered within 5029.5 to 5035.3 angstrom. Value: 8.707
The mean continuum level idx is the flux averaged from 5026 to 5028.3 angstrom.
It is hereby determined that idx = 9.72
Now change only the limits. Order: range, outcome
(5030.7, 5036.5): 9.29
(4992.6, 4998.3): 9.69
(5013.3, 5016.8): 8.89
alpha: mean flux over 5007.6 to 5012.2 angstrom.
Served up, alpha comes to 9.53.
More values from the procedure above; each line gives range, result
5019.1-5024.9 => 8.87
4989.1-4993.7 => 9.71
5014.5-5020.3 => 8.87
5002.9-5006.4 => 9.29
